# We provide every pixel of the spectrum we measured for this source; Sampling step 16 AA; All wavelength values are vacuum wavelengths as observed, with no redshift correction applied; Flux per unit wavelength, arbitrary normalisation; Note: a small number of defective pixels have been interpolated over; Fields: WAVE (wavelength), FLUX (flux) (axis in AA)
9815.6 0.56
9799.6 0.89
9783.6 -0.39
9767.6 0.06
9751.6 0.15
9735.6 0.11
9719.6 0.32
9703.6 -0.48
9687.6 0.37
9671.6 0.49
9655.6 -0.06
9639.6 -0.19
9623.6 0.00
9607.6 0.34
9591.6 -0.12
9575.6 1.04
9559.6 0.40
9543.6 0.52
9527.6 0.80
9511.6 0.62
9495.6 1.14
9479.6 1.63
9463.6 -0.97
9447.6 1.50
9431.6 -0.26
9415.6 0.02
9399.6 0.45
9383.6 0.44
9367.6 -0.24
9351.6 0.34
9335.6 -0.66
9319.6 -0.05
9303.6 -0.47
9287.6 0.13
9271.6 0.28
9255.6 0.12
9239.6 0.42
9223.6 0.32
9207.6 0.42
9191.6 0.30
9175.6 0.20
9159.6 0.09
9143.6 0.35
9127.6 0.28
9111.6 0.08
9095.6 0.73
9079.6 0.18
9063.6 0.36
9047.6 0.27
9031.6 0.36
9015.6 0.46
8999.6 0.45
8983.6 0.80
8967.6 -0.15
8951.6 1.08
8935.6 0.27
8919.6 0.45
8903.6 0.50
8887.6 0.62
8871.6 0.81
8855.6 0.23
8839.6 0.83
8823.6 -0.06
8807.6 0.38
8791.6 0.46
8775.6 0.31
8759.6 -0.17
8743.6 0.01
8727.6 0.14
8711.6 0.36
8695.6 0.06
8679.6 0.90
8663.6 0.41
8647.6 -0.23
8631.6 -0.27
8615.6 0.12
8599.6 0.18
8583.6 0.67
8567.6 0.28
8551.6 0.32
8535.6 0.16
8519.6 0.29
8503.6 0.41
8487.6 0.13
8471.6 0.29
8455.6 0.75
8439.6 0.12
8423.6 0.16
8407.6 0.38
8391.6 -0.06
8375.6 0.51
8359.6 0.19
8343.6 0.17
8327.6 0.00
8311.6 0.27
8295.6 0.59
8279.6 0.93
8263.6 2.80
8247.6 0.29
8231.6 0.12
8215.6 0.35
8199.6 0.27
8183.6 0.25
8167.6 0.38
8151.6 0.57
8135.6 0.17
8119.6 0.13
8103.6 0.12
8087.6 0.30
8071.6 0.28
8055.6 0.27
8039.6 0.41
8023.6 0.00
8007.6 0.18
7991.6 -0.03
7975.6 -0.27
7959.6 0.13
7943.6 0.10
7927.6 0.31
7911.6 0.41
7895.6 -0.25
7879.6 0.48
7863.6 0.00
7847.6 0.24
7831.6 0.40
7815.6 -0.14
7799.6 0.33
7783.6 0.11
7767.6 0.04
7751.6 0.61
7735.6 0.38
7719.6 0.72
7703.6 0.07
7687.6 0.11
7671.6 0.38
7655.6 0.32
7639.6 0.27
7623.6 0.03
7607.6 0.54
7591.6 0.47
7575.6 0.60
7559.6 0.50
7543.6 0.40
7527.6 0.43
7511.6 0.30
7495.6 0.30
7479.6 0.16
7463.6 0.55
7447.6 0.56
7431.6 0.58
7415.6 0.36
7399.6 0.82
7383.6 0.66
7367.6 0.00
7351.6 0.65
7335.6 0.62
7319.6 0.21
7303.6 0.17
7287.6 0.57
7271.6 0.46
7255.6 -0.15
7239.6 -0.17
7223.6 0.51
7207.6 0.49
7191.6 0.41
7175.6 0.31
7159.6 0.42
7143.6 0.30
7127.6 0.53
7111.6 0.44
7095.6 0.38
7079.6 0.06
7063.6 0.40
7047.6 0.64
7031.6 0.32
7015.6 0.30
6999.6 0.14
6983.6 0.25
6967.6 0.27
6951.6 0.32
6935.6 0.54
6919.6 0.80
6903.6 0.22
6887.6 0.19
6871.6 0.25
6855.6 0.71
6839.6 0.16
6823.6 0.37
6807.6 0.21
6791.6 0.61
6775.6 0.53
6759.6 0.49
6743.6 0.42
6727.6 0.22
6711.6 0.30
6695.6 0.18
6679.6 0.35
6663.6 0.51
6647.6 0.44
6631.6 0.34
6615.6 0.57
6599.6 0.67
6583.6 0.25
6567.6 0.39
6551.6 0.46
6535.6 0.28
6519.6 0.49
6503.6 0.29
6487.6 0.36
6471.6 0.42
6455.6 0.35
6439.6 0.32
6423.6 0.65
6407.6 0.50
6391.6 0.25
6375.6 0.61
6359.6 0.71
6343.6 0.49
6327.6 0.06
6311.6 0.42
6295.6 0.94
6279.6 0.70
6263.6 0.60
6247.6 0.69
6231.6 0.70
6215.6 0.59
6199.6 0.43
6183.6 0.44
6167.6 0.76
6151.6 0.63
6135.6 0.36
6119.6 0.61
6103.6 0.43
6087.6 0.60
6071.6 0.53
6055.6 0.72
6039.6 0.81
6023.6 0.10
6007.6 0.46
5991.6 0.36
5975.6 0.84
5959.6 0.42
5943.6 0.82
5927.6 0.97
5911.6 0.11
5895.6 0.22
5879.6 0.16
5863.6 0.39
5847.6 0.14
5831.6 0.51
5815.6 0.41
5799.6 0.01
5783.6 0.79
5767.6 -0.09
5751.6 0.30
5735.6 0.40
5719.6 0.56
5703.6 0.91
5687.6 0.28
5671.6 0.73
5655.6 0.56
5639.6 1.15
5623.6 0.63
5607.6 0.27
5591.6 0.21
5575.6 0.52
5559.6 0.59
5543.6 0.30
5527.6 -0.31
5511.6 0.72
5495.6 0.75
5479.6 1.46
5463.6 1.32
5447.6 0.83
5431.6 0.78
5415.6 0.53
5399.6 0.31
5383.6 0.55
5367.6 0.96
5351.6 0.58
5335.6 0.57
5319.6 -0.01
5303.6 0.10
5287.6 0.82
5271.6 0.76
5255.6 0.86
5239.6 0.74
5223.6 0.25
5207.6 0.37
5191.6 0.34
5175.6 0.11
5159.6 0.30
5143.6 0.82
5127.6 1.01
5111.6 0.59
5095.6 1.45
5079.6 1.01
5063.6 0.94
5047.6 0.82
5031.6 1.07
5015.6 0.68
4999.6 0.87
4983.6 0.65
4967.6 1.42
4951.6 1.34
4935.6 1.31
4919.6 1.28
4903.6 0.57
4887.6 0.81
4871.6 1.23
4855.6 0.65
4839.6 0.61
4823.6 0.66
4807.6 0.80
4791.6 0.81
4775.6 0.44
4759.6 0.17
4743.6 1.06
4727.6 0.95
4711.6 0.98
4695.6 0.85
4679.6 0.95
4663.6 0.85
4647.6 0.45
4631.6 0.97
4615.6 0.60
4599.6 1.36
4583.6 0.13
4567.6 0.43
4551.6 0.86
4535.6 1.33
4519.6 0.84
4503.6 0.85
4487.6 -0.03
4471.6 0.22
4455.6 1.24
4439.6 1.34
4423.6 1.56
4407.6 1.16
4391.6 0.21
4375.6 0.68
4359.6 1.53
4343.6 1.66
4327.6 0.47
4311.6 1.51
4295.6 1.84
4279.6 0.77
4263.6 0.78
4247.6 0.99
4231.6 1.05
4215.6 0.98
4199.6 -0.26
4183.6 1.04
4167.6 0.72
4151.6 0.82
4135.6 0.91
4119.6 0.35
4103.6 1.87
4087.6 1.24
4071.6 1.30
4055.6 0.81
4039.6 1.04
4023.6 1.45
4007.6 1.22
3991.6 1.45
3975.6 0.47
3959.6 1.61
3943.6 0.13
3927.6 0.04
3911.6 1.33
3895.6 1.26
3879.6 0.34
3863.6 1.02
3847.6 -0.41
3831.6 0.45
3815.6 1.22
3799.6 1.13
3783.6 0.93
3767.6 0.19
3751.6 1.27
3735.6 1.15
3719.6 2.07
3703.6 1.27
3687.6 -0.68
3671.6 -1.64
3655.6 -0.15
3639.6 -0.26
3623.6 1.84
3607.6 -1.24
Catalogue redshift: 1.217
